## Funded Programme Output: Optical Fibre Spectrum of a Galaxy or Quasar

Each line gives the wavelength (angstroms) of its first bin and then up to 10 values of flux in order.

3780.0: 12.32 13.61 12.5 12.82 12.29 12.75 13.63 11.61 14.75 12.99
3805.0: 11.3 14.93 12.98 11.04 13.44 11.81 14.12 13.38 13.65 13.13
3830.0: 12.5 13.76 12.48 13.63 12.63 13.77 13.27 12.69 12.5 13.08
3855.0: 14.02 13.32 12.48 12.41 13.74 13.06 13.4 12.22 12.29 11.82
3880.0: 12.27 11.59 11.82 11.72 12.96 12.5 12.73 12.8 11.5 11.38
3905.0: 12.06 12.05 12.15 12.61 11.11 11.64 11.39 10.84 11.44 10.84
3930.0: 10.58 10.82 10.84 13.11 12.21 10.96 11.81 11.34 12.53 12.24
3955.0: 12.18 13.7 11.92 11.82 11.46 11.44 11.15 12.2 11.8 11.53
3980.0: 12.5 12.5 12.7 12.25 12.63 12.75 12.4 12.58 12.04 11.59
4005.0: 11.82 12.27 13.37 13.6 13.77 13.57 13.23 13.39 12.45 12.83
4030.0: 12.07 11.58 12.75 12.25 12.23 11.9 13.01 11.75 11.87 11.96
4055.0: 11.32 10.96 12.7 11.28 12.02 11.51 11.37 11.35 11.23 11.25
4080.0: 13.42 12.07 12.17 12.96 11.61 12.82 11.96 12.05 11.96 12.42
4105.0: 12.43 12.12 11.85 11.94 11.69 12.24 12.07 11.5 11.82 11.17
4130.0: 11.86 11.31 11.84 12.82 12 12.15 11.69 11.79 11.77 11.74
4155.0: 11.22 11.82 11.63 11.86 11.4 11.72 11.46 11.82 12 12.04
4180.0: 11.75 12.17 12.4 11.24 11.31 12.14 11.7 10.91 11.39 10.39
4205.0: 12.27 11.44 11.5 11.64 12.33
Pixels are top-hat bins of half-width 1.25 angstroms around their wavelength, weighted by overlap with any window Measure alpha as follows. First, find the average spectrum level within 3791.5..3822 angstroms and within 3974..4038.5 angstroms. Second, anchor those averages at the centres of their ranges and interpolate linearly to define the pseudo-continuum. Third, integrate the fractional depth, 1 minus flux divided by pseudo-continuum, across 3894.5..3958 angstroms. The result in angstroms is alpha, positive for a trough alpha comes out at 4.7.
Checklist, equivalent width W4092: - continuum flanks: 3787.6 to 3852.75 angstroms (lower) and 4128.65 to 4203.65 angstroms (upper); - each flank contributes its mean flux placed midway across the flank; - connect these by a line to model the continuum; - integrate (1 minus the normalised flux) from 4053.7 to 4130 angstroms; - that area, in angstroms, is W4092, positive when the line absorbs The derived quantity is 0.5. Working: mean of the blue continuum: 13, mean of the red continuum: 11.7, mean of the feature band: 11.9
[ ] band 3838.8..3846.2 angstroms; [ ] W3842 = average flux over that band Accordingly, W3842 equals 13.2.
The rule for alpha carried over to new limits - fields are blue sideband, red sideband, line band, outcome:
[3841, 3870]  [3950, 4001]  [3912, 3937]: 2.7 angstroms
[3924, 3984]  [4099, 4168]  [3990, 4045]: -3.7 angstroms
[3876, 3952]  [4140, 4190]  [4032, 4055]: -0.7 angstroms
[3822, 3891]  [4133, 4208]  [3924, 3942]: 1.7 angstroms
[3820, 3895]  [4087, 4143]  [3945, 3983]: 1.5 angstroms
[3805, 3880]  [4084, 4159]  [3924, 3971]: 3.3 angstroms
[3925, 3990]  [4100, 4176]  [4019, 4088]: -1.4 angstroms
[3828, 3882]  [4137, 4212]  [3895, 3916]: 1.2 angstroms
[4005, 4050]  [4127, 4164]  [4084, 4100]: -0.1 angstroms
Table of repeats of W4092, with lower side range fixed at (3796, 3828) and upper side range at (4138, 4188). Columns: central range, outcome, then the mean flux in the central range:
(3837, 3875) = -0.54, 13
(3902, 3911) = 0.53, 11.9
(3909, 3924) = 1.24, 11.6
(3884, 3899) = 0.38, 12.4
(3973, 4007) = 0.45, 12.2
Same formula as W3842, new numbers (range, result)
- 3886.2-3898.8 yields 12.5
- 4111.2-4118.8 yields 12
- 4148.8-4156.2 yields 11.6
